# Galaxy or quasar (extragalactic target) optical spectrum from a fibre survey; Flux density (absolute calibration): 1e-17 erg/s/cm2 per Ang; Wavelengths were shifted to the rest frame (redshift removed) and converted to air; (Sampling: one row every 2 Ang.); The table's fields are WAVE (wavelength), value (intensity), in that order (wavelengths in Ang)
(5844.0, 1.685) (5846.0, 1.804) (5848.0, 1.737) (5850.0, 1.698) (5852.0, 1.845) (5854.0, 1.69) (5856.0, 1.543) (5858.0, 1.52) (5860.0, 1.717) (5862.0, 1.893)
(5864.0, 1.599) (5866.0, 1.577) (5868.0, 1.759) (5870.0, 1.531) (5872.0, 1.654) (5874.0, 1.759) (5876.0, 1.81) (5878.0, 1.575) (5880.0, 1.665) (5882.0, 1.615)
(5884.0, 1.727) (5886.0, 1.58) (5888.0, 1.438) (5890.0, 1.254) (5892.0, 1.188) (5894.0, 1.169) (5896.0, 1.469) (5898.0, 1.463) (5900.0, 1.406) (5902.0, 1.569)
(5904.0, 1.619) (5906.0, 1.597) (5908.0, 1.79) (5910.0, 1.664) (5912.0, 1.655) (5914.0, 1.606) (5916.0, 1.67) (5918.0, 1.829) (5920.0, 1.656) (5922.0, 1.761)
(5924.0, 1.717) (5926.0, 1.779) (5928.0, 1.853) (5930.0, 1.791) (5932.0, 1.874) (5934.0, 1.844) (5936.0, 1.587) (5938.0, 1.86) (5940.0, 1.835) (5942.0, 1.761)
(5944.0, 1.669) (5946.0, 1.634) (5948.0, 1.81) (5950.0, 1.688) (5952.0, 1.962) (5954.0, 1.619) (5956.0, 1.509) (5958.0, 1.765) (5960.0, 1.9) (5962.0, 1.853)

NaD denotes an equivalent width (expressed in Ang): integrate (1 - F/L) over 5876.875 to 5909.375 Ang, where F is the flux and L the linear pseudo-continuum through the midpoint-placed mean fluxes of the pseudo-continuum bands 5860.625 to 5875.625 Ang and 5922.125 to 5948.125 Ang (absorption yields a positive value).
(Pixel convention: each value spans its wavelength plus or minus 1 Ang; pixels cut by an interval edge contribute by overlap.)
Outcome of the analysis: 3.9 Ang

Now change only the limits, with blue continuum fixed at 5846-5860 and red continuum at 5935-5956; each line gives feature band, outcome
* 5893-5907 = 2.0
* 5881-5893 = 1.7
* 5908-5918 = 0.2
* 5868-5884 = 0.3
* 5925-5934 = -0.5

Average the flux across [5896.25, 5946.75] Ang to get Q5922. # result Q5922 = 1.7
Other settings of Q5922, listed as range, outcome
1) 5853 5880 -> 1.66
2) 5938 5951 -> 1.74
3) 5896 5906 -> 1.52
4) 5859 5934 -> 1.63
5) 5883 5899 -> 1.41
